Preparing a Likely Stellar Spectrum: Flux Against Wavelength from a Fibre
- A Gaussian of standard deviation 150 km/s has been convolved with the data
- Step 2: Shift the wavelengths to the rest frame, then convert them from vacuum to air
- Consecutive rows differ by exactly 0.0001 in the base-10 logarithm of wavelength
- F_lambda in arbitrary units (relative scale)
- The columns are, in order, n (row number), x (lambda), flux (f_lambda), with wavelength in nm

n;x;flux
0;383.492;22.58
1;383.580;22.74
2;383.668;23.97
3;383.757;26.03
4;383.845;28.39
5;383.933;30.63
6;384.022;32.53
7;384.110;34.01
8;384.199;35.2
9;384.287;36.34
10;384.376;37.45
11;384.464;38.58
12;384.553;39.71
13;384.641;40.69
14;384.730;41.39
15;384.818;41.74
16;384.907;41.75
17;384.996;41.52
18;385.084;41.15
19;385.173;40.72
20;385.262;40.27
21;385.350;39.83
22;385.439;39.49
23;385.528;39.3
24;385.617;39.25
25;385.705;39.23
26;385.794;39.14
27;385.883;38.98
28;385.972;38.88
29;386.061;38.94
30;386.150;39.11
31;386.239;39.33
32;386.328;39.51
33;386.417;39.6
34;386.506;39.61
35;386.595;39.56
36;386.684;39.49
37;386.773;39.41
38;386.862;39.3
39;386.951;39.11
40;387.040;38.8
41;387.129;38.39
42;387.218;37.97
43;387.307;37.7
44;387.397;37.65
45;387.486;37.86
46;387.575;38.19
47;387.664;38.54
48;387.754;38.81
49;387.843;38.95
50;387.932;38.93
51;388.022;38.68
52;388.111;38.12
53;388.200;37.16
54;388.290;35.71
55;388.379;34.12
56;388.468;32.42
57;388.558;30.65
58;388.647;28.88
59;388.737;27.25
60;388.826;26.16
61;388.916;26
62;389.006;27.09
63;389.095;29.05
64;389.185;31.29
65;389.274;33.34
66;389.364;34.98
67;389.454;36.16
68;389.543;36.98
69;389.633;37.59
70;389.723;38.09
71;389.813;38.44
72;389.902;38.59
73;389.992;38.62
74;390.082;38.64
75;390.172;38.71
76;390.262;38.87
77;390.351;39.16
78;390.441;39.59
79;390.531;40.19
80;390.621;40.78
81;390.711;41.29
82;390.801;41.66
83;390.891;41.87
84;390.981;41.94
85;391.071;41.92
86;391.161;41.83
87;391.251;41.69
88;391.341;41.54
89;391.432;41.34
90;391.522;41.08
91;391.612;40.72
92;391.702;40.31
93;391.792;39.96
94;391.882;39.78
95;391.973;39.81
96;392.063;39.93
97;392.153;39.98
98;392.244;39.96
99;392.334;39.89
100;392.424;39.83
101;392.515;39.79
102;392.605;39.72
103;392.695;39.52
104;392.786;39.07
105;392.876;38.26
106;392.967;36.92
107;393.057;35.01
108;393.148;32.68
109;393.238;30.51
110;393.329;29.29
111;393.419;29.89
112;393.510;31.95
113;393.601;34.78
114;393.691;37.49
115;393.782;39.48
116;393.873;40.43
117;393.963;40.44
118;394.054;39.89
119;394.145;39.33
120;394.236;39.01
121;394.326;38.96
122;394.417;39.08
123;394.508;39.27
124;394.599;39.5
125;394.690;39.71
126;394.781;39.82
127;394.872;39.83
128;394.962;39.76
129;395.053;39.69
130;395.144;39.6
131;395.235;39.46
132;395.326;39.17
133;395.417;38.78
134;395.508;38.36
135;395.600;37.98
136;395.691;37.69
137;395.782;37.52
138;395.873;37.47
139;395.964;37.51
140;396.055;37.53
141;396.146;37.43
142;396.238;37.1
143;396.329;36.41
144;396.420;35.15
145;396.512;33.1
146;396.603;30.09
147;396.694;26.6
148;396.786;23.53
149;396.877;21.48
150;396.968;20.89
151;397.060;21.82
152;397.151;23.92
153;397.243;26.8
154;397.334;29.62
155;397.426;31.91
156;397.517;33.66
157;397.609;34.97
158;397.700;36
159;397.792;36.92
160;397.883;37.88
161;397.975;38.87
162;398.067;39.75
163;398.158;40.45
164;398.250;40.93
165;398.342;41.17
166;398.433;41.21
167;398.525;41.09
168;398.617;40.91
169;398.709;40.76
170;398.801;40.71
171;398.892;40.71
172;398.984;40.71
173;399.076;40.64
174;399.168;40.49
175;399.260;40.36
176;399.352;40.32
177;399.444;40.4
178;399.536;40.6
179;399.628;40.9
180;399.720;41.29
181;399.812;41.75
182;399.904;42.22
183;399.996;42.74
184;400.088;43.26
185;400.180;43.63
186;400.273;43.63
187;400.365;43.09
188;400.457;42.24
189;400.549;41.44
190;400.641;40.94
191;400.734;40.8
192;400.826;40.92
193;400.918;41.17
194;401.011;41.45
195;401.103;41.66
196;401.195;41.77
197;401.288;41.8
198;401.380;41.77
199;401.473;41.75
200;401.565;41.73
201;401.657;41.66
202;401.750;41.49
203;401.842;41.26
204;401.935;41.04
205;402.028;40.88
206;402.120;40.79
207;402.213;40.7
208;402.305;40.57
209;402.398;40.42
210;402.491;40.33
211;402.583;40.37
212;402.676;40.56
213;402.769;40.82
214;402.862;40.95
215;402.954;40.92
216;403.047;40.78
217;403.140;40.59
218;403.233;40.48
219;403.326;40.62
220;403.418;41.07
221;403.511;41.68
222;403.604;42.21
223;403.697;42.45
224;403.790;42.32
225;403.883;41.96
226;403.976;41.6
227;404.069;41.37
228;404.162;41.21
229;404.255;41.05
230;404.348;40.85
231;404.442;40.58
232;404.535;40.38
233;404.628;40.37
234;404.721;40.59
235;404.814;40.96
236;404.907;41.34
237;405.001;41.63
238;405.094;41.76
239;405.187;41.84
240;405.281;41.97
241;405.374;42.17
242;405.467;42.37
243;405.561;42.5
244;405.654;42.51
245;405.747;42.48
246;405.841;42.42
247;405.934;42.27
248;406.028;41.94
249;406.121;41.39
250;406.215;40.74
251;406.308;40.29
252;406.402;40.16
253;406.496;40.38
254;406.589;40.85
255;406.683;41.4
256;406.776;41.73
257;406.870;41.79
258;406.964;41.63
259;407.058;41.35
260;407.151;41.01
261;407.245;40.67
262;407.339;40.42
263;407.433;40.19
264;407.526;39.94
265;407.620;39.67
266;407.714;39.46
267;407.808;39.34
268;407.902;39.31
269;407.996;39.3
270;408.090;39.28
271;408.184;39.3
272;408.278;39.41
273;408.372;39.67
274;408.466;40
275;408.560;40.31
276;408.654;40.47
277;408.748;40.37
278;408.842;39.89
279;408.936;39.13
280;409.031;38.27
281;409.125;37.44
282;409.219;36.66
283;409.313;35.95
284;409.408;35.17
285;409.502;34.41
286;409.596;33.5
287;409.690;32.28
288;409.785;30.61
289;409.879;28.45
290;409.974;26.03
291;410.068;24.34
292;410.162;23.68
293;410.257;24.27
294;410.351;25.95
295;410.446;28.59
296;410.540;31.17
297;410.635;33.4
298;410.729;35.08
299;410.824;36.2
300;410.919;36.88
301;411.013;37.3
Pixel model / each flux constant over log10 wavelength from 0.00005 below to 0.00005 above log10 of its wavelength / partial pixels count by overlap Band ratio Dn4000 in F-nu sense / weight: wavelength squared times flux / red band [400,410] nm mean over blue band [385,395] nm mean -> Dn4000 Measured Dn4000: 1.15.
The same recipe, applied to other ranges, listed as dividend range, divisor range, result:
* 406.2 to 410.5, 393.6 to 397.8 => 1.11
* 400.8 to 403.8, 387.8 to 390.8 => 1.24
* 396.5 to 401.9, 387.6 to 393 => 1.06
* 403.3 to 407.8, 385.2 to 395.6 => 1.17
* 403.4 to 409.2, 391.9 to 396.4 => 1.14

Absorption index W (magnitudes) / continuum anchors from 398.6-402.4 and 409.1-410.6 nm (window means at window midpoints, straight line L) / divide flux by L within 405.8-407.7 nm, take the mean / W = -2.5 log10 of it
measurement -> -0.20 mag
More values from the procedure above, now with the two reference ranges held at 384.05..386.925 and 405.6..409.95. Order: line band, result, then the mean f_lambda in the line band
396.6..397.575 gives 0.432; 26.3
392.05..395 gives 0.040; 37.8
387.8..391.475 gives 0.073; 36.7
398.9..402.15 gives -0.062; 41.5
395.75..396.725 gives 0.118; 35.2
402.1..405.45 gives -0.054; 41.1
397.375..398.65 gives 0.028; 38.2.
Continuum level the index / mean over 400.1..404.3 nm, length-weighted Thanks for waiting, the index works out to 41.4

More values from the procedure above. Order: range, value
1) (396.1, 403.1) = 38.5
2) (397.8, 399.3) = 40.3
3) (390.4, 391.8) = 41.1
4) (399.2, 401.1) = 41.6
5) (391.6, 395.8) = 38.2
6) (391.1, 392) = 40.8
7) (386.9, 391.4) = 36.9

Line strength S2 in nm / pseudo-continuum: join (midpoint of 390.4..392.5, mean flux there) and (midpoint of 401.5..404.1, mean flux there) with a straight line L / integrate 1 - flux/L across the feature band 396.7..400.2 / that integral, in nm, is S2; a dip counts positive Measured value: 0.35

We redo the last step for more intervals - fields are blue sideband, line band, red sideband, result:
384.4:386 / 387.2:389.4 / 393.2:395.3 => 0.29 nm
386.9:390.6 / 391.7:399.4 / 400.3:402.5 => 0.39 nm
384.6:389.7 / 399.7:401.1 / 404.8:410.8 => -0.16 nm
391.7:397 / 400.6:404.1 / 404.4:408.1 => -0.14 nm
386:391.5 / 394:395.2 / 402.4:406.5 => -0.02 nm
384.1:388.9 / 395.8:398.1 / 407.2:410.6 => 0.28 nm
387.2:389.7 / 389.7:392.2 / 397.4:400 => -0.31 nm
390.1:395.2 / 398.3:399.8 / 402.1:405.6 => -0.02 nm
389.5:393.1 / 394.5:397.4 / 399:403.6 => 0.43 nm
